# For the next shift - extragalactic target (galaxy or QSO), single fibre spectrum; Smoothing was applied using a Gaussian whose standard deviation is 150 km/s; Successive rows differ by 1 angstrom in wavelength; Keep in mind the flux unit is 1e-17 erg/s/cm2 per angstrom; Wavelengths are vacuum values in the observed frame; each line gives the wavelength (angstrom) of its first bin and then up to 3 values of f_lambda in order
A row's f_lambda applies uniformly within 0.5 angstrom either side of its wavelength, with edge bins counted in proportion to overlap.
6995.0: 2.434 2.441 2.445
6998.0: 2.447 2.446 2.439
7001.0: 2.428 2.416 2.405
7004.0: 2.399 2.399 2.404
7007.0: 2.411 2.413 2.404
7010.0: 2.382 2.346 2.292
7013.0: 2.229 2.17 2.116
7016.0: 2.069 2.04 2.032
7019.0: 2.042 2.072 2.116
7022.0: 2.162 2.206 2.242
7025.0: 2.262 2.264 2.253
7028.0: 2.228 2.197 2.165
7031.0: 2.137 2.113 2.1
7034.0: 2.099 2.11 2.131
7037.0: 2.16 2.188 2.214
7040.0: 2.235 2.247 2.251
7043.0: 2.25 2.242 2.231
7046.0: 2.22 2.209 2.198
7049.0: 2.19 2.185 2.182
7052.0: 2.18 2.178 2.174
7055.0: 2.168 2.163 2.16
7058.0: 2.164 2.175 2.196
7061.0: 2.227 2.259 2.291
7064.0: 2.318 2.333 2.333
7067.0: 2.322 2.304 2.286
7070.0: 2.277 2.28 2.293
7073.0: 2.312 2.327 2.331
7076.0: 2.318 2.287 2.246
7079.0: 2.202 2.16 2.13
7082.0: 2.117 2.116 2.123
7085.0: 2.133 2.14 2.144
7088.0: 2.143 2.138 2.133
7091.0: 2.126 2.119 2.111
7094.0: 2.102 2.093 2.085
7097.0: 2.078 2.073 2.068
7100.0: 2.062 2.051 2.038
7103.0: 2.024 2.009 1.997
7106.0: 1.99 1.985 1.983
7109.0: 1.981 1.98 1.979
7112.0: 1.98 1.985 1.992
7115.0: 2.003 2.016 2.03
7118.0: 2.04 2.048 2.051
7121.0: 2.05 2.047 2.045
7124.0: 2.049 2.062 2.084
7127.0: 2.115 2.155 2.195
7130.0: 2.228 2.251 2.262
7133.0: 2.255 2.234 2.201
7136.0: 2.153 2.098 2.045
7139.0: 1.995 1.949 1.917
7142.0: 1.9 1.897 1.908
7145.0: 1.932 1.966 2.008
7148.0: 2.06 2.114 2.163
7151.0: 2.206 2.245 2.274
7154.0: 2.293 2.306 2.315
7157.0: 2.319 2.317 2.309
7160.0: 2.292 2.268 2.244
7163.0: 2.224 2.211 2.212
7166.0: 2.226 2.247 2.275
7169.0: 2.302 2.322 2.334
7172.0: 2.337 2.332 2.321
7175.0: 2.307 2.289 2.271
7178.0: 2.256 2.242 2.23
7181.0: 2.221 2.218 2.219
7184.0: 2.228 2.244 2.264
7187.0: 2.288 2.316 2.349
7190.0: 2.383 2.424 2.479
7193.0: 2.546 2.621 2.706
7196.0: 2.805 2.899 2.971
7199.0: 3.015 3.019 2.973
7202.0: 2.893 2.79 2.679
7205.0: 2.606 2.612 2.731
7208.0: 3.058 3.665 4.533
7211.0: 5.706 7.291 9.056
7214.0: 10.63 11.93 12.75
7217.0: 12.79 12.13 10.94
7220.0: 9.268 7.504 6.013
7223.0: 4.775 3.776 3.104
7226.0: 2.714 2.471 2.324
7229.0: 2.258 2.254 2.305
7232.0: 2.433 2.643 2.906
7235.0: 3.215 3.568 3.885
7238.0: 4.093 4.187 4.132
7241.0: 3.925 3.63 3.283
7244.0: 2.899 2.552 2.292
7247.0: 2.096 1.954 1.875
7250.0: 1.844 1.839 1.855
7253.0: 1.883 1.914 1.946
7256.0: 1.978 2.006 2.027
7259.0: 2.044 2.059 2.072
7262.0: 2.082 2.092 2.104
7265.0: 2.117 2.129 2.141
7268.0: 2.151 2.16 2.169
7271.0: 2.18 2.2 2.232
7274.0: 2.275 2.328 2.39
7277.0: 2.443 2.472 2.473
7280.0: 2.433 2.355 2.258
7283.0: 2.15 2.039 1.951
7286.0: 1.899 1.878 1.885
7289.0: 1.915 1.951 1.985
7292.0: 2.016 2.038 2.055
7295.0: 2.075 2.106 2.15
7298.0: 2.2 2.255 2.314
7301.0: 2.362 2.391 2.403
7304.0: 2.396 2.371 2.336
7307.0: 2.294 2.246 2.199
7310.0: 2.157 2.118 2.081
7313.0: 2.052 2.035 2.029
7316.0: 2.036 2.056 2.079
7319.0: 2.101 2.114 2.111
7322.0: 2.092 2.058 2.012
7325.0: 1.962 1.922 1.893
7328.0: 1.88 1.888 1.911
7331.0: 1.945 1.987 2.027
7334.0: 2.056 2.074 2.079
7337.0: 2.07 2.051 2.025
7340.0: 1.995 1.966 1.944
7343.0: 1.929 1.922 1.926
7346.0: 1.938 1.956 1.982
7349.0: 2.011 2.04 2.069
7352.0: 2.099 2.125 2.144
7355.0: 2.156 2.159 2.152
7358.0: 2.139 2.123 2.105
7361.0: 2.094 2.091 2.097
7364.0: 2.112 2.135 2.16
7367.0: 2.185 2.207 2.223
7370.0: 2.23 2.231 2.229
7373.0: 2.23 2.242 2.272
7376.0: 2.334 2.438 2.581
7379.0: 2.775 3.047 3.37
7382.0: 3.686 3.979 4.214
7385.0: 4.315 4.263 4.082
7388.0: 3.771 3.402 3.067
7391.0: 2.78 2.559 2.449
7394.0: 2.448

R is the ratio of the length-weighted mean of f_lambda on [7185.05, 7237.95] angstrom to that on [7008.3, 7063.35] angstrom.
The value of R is 2.0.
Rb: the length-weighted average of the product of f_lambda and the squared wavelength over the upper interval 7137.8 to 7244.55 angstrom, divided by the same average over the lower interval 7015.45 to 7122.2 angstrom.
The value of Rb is 1.63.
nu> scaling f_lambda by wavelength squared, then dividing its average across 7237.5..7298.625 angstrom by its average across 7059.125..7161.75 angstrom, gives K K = 1.12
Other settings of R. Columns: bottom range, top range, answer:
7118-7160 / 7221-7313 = 1.16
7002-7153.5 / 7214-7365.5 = 1.26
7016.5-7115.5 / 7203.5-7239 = 2.46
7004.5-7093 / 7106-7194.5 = 0.98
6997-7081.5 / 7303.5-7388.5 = 1.02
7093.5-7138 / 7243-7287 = 1.04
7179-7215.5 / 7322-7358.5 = 0.57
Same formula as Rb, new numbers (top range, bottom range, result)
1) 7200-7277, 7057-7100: 1.77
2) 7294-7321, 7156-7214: 0.80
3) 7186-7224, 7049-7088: 2.35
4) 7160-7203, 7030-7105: 1.15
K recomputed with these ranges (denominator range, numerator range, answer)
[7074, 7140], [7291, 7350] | 1.05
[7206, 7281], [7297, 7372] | 0.58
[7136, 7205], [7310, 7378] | 0.94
